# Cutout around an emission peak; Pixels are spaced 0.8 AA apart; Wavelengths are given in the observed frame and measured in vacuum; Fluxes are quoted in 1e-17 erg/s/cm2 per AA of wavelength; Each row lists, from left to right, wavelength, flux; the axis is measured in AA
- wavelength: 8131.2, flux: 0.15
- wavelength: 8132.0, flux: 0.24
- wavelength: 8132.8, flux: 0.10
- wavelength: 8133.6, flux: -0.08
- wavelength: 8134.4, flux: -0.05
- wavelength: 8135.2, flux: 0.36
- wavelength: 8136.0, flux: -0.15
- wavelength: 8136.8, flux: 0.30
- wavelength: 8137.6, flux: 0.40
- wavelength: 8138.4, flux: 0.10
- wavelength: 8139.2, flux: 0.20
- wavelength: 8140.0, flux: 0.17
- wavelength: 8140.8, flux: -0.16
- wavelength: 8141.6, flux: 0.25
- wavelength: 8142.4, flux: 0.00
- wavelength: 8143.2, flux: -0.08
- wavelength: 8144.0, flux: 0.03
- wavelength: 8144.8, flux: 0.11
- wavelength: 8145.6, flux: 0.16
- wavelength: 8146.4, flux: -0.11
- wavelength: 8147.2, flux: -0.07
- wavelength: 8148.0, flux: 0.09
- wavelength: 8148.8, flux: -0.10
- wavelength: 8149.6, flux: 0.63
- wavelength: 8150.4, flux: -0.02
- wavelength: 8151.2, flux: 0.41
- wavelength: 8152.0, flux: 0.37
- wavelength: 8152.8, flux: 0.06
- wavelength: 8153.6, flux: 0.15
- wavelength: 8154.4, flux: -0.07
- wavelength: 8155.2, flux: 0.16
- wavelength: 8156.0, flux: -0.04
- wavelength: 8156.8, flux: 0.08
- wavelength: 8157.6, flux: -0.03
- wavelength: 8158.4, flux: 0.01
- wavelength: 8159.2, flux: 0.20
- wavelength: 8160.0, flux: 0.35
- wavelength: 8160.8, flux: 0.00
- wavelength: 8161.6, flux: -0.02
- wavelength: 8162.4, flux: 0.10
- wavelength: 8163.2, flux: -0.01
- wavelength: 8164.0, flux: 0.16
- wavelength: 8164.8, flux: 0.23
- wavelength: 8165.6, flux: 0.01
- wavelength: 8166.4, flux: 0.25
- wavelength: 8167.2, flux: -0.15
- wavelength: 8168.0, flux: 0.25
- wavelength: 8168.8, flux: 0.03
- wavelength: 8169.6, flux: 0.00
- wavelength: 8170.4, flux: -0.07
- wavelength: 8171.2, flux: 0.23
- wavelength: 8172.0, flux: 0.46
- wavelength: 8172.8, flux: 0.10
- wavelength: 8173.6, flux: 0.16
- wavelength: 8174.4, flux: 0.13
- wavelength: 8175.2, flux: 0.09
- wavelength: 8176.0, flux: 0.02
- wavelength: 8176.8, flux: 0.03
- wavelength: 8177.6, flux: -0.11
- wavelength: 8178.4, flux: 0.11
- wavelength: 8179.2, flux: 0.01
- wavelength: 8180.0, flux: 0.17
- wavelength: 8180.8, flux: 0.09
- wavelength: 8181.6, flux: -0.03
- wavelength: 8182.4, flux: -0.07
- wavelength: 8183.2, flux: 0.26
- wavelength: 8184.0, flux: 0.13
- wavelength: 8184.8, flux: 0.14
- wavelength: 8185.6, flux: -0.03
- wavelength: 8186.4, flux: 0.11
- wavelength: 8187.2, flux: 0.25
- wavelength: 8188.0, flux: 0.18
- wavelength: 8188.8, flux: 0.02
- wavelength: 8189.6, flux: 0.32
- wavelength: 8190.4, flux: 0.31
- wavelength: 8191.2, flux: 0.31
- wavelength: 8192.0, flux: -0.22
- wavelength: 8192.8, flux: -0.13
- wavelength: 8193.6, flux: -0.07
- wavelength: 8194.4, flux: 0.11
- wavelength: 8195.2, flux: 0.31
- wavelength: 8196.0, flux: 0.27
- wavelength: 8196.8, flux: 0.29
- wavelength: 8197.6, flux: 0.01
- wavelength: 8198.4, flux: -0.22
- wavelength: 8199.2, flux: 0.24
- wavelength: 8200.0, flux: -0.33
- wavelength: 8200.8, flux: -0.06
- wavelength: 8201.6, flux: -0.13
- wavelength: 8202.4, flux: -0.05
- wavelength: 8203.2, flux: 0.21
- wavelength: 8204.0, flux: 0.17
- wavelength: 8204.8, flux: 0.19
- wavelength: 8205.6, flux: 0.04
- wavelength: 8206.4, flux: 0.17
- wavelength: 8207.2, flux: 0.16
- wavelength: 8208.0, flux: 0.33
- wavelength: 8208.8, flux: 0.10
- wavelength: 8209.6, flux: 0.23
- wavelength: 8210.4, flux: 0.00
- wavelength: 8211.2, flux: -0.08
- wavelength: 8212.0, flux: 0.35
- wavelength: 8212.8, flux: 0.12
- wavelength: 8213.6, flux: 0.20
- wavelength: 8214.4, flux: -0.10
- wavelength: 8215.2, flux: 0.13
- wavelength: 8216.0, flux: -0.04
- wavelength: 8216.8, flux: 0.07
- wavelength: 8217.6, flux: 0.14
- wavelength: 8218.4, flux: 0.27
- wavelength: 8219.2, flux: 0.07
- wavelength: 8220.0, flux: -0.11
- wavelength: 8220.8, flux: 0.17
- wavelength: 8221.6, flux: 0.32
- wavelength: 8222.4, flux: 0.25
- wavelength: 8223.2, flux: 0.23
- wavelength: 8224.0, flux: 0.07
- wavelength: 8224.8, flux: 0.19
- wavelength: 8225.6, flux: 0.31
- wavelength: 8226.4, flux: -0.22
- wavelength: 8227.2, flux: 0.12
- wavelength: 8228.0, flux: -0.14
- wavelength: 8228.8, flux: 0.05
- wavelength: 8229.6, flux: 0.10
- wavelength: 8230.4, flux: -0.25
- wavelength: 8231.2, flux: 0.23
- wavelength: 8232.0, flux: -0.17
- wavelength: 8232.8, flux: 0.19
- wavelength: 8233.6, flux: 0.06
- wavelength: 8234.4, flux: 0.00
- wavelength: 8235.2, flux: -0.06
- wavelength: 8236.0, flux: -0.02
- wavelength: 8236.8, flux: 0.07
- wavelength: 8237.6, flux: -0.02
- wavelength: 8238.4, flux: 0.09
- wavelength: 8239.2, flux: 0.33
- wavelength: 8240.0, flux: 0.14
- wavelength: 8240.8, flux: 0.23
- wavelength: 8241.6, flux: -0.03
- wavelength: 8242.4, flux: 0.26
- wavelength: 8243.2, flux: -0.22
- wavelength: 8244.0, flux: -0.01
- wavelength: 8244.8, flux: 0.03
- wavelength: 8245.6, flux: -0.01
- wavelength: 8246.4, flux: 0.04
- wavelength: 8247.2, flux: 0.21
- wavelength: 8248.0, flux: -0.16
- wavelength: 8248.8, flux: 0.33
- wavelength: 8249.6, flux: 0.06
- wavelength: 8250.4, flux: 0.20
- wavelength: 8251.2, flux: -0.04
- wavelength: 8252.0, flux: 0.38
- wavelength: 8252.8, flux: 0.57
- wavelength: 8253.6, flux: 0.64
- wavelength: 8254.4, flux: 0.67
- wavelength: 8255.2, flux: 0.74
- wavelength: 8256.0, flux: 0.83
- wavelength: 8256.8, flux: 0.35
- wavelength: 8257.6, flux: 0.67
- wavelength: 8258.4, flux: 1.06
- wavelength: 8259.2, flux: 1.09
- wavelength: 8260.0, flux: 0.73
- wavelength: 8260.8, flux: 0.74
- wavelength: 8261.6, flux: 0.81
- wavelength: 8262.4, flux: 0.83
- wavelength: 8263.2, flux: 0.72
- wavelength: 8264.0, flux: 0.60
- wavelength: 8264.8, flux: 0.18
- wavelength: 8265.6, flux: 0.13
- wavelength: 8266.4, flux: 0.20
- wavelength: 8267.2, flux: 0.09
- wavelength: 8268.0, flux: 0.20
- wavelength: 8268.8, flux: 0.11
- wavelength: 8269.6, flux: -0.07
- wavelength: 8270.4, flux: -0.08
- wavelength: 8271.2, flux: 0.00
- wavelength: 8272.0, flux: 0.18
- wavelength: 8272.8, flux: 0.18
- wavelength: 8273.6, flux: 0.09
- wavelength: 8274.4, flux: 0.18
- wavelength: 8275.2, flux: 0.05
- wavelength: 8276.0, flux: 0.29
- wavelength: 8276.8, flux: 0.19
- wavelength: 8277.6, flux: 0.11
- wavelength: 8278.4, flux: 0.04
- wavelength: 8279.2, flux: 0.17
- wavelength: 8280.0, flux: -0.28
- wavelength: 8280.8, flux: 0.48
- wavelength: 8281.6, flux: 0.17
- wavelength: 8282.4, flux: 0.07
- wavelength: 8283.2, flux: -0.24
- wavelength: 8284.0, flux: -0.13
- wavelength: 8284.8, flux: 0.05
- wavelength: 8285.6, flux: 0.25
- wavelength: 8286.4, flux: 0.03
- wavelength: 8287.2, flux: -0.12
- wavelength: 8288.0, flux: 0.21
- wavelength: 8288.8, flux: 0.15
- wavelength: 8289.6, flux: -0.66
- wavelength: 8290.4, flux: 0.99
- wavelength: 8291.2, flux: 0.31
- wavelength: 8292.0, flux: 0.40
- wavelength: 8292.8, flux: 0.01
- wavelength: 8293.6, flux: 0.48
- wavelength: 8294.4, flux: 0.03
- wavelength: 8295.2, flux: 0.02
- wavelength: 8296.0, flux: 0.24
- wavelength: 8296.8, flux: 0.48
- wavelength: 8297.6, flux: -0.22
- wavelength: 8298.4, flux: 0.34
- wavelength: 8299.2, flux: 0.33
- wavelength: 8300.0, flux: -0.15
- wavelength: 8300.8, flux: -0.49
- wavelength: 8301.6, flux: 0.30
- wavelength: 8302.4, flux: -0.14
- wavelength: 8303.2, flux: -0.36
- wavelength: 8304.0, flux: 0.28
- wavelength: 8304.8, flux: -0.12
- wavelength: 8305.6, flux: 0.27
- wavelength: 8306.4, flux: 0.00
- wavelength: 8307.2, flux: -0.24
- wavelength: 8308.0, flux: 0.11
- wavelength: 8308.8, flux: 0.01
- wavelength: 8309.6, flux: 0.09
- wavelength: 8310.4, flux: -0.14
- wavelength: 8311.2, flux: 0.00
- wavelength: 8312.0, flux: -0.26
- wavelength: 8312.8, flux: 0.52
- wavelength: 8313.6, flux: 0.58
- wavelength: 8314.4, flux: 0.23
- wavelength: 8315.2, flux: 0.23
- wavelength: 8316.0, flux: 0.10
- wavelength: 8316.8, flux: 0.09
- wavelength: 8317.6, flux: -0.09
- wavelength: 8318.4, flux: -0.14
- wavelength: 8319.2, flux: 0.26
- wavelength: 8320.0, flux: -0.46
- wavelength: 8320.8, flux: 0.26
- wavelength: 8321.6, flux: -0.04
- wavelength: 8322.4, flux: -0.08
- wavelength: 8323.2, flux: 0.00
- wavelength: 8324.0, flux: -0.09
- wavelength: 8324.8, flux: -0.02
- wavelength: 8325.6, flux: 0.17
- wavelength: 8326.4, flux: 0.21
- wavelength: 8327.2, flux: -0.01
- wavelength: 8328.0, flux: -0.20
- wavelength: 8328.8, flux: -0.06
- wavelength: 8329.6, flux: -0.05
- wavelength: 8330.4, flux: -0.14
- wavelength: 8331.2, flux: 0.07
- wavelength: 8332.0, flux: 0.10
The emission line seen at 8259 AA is [O II] 3727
